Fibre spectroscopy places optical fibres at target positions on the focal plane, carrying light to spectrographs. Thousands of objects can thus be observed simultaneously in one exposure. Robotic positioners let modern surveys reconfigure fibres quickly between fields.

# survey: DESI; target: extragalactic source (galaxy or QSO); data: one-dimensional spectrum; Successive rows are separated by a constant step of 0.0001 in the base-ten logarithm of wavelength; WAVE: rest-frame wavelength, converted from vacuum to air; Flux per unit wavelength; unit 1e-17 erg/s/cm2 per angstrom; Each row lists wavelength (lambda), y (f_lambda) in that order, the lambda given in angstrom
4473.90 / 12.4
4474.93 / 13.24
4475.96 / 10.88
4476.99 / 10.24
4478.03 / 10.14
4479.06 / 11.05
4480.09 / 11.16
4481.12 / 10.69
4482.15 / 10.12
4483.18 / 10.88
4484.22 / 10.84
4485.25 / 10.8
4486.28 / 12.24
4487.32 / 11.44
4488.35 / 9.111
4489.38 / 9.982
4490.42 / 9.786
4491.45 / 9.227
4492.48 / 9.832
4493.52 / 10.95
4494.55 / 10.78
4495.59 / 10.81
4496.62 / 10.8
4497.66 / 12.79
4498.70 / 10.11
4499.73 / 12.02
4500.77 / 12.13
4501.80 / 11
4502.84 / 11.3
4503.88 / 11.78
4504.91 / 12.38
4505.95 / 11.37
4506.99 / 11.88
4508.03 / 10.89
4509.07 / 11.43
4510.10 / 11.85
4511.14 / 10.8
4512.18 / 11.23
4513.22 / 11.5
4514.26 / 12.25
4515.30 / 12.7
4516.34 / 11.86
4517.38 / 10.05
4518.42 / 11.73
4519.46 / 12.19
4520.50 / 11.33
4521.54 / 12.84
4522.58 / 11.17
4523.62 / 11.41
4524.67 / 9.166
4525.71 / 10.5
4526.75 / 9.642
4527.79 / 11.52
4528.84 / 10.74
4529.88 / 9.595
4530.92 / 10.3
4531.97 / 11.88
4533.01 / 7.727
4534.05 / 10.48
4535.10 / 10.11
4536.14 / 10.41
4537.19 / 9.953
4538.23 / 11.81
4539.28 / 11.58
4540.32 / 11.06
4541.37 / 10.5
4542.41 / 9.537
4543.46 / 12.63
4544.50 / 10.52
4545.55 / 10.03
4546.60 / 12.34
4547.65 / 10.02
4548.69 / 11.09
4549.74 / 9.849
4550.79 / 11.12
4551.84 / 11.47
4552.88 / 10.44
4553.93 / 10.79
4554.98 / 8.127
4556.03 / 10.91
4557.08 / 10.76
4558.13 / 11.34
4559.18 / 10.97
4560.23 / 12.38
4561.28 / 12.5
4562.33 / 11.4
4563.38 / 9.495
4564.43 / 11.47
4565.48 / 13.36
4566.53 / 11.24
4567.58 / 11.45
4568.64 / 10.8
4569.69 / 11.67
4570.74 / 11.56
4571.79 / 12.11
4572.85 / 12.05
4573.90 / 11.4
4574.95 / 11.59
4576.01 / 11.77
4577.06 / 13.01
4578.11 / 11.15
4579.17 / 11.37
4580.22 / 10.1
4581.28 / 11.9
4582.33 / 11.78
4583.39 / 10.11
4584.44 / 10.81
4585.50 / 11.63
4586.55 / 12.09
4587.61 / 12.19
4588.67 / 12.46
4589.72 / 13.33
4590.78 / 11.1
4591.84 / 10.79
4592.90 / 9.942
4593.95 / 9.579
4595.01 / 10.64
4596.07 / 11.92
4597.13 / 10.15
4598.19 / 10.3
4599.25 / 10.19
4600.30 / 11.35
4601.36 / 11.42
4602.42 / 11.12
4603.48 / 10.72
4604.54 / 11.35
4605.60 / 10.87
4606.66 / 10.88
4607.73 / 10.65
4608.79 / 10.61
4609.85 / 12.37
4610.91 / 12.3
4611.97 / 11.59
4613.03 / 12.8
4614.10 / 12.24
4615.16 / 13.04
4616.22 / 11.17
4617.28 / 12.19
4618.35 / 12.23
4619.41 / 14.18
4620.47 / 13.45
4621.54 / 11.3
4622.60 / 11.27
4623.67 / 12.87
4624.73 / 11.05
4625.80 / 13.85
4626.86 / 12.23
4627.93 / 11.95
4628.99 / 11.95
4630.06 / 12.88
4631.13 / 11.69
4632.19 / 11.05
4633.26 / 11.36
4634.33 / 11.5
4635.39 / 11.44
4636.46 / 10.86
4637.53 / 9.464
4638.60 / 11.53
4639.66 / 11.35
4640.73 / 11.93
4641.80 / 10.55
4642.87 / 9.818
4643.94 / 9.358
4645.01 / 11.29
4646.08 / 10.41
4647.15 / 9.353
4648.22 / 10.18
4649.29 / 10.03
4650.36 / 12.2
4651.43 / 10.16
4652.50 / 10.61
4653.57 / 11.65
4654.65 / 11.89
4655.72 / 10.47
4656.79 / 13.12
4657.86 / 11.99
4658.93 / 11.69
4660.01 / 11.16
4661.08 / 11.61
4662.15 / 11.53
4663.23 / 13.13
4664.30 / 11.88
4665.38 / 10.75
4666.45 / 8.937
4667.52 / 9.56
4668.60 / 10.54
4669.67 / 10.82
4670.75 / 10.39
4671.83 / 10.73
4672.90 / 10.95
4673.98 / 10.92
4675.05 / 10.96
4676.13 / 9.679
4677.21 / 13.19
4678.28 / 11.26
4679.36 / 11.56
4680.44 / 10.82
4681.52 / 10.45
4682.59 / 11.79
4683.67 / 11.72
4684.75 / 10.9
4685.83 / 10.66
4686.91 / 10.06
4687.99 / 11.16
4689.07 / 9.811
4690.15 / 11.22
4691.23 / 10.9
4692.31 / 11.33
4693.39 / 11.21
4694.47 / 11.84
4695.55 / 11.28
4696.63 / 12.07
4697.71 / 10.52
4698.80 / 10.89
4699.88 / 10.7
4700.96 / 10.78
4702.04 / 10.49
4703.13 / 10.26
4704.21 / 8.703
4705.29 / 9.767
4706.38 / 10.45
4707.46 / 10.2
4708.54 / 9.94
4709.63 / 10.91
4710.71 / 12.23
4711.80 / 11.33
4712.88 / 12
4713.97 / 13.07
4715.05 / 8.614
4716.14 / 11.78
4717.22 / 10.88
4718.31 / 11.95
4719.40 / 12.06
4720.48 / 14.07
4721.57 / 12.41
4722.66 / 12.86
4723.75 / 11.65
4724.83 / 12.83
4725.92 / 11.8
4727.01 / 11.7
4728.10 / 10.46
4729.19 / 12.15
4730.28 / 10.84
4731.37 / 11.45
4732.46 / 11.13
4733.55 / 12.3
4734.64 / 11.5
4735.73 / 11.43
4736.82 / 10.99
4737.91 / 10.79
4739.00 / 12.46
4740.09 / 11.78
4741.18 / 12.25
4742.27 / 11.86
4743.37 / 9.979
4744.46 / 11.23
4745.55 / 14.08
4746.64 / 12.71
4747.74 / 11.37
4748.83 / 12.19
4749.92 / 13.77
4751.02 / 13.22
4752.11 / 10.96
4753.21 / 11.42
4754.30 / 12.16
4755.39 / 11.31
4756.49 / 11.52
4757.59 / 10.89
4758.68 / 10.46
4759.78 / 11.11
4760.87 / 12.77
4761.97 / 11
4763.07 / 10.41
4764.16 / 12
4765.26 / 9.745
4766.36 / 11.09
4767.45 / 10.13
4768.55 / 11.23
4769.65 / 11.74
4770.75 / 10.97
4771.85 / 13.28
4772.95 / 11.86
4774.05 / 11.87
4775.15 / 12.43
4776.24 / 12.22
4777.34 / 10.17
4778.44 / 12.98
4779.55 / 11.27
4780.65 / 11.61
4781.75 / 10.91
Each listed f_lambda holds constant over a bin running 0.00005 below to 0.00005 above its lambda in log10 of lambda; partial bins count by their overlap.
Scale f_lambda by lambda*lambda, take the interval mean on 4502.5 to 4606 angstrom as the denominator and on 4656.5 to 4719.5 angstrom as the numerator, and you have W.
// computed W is 1.0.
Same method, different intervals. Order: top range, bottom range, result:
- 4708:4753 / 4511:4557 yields 1.18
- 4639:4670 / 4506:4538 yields 1.06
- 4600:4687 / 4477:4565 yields 1.09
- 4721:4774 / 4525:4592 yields 1.14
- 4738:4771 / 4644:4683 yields 1.09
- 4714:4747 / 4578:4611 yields 1.12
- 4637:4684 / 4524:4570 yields 1.07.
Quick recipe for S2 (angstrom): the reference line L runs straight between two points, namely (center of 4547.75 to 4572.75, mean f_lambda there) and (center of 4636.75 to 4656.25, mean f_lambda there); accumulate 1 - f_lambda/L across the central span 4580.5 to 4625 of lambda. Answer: -2.5 angstrom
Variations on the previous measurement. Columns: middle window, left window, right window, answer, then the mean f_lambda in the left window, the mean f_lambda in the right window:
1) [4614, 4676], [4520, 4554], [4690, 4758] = -1.0 angstrom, 10.7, 11.5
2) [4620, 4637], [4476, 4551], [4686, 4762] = -1.1 angstrom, 10.9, 11.4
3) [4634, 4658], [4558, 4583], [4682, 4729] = 1.0 angstrom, 11.6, 11.2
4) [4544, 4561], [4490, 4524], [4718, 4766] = 0.9 angstrom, 11.3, 11.7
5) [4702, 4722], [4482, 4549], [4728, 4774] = 0.6 angstrom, 11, 11.6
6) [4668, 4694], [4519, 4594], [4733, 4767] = 1.1 angstrom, 11.1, 11.6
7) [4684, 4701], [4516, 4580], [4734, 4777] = 0.7 angstrom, 11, 11.6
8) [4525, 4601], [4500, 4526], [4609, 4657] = 3.2 angstrom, 11.5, 11.5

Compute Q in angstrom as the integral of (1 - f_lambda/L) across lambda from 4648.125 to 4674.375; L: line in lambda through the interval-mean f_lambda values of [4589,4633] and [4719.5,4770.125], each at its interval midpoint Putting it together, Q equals 1.3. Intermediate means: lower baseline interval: 11.6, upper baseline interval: 11.7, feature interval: 11.1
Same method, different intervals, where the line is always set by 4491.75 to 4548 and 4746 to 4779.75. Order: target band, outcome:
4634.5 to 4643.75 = 0.4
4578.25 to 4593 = -0.3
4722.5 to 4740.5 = -0.1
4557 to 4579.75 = -0.9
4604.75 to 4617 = -0.5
